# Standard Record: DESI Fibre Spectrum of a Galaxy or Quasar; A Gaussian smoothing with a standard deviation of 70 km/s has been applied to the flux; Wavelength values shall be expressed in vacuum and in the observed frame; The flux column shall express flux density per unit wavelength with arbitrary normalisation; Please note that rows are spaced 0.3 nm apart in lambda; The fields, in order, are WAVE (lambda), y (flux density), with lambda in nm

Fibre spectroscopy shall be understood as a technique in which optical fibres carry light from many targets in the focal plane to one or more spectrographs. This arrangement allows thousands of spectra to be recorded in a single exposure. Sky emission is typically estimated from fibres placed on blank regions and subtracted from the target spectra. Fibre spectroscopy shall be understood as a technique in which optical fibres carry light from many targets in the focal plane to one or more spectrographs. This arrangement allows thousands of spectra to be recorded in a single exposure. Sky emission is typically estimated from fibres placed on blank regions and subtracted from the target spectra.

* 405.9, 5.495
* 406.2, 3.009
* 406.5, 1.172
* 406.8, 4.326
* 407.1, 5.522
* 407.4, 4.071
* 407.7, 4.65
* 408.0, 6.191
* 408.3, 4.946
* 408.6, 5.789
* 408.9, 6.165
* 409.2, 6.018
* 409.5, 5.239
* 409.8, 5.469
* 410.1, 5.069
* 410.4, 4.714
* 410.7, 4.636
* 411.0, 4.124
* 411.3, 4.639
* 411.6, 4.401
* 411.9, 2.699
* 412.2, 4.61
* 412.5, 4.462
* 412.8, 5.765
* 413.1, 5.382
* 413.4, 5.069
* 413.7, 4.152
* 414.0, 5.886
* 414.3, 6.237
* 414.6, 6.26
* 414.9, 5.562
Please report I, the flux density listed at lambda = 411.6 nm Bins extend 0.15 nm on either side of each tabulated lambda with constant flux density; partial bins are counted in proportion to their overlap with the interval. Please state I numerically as 4.401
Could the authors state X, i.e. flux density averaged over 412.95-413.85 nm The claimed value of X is 4.87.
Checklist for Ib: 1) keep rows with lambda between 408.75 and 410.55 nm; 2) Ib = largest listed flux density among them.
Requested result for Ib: 6.165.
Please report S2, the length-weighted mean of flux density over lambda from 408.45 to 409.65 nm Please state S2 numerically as 5.8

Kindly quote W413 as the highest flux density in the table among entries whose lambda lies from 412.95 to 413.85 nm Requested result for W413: 5.382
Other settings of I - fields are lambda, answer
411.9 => 2.699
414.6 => 6.26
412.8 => 5.765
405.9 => 5.495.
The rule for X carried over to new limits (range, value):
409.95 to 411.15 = 4.64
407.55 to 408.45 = 5.26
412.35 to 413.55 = 5.17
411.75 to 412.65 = 3.92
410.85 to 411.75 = 4.39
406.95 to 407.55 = 4.8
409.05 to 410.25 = 5.45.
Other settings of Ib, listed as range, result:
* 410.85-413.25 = 5.765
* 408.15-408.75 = 5.789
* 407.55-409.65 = 6.191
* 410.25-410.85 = 4.714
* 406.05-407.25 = 5.522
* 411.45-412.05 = 4.401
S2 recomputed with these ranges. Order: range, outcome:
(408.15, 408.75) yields 5.37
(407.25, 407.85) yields 4.36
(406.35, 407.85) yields 3.95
